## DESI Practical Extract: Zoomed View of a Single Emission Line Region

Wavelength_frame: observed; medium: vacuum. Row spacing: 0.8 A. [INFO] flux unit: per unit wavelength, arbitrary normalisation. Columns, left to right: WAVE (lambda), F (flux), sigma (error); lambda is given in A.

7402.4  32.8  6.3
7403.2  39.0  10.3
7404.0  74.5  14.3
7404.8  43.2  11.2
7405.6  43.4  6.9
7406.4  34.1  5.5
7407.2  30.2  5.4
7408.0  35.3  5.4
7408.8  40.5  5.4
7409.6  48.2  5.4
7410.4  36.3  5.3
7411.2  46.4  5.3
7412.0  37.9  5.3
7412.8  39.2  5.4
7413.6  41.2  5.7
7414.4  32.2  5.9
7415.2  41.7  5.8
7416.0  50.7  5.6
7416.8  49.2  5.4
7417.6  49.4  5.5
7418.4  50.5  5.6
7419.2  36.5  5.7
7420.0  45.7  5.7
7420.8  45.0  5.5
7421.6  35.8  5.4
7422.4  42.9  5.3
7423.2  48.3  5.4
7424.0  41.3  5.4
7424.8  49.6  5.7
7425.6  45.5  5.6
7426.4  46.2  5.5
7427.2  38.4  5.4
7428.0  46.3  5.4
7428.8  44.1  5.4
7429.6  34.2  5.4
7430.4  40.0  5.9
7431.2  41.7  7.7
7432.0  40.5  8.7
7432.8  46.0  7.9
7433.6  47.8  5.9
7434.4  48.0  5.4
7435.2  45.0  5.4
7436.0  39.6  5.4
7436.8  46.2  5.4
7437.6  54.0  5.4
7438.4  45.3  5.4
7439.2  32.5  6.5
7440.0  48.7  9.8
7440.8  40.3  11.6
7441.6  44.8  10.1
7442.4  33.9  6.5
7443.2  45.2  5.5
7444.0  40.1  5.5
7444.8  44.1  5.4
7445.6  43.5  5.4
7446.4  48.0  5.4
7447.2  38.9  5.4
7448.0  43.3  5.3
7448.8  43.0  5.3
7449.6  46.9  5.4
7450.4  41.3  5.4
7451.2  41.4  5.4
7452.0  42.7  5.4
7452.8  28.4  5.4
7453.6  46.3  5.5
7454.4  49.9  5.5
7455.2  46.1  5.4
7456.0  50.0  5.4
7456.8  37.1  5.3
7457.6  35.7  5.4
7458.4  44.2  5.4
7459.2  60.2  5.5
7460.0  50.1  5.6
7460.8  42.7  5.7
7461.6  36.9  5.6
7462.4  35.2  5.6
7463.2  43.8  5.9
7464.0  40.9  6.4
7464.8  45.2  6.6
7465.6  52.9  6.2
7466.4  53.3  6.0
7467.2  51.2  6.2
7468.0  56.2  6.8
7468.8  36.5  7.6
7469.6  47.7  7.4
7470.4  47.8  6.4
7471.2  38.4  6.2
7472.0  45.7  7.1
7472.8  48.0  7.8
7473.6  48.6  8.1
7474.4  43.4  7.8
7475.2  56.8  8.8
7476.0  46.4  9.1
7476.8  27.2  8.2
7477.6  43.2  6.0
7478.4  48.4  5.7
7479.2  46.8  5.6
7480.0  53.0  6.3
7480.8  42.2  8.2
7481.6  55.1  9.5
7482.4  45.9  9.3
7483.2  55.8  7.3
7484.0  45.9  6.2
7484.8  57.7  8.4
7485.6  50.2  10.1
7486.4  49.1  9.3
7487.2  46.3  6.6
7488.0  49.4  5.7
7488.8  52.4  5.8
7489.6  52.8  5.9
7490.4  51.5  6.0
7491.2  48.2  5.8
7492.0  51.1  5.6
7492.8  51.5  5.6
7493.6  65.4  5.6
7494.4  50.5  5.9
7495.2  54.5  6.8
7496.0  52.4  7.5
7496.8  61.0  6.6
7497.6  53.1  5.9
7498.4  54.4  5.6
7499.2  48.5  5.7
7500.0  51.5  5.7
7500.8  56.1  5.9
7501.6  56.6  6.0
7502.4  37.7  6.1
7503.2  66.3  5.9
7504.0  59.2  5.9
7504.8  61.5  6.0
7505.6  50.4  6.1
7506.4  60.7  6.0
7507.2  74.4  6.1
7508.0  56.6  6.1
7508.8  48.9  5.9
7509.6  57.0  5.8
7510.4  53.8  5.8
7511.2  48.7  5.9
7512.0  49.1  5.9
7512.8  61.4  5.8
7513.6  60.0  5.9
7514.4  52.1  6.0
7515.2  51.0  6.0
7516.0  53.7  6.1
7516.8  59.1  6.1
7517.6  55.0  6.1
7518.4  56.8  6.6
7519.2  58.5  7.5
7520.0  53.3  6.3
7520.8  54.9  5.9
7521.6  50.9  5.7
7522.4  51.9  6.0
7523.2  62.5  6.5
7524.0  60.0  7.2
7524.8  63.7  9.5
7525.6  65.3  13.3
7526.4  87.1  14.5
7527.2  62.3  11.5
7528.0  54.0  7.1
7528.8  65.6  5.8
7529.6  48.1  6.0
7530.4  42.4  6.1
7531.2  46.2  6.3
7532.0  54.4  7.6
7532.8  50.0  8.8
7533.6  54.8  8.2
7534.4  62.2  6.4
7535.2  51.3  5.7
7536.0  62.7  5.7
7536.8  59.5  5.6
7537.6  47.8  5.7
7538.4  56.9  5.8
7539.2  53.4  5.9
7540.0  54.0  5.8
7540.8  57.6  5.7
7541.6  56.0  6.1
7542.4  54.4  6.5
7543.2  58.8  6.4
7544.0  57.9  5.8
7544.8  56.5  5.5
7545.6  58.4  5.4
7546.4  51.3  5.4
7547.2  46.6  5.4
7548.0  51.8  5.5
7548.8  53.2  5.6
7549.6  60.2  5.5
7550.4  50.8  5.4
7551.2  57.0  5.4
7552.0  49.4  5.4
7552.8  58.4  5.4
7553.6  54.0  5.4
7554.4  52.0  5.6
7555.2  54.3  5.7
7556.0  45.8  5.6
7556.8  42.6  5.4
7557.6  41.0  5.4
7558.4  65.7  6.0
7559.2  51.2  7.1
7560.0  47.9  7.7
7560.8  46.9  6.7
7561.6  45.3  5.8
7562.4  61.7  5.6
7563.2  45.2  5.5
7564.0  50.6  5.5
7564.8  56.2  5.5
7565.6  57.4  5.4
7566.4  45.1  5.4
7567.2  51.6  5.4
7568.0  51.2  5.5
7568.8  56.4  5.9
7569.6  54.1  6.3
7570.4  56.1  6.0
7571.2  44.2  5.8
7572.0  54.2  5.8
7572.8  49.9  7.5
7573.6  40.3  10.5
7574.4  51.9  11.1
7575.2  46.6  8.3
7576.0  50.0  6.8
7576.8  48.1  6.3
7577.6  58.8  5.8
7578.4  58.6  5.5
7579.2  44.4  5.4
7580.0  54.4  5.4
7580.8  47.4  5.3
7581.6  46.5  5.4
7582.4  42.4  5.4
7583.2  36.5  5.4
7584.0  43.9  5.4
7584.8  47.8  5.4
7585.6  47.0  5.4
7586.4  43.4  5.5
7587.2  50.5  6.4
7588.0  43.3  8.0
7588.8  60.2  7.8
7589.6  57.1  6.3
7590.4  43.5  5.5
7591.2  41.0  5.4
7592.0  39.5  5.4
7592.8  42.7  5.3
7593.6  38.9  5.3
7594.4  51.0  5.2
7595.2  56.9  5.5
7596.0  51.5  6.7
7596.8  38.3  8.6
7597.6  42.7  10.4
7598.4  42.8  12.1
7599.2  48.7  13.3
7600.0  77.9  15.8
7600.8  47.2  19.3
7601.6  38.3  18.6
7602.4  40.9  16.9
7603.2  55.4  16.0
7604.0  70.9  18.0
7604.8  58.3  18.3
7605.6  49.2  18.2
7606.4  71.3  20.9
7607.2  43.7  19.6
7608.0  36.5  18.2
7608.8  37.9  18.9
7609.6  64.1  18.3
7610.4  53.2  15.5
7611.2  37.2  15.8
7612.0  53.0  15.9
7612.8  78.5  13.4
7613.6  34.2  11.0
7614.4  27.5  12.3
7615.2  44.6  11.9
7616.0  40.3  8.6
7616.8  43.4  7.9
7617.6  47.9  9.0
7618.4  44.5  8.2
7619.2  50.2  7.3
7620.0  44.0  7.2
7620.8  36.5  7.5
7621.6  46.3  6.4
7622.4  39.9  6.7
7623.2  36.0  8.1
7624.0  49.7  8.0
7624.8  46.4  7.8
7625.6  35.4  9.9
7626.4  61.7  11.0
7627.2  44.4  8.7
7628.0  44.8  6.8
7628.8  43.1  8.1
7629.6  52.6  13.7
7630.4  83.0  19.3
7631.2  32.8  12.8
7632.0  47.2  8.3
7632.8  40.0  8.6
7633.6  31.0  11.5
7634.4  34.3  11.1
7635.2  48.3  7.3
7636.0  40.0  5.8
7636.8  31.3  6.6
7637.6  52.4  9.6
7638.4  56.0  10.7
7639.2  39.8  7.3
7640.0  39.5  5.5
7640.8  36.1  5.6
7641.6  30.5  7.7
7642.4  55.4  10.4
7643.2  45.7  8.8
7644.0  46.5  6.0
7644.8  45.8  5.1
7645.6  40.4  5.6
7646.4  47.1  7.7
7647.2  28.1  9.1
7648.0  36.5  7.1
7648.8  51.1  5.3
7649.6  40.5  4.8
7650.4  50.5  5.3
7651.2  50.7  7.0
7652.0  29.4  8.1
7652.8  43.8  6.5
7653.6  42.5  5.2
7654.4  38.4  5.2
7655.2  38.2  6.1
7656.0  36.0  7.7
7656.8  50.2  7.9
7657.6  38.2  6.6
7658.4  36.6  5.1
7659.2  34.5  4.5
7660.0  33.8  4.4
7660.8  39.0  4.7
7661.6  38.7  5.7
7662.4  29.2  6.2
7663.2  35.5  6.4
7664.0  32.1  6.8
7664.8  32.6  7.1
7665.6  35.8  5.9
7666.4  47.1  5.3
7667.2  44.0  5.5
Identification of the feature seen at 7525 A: Mg II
